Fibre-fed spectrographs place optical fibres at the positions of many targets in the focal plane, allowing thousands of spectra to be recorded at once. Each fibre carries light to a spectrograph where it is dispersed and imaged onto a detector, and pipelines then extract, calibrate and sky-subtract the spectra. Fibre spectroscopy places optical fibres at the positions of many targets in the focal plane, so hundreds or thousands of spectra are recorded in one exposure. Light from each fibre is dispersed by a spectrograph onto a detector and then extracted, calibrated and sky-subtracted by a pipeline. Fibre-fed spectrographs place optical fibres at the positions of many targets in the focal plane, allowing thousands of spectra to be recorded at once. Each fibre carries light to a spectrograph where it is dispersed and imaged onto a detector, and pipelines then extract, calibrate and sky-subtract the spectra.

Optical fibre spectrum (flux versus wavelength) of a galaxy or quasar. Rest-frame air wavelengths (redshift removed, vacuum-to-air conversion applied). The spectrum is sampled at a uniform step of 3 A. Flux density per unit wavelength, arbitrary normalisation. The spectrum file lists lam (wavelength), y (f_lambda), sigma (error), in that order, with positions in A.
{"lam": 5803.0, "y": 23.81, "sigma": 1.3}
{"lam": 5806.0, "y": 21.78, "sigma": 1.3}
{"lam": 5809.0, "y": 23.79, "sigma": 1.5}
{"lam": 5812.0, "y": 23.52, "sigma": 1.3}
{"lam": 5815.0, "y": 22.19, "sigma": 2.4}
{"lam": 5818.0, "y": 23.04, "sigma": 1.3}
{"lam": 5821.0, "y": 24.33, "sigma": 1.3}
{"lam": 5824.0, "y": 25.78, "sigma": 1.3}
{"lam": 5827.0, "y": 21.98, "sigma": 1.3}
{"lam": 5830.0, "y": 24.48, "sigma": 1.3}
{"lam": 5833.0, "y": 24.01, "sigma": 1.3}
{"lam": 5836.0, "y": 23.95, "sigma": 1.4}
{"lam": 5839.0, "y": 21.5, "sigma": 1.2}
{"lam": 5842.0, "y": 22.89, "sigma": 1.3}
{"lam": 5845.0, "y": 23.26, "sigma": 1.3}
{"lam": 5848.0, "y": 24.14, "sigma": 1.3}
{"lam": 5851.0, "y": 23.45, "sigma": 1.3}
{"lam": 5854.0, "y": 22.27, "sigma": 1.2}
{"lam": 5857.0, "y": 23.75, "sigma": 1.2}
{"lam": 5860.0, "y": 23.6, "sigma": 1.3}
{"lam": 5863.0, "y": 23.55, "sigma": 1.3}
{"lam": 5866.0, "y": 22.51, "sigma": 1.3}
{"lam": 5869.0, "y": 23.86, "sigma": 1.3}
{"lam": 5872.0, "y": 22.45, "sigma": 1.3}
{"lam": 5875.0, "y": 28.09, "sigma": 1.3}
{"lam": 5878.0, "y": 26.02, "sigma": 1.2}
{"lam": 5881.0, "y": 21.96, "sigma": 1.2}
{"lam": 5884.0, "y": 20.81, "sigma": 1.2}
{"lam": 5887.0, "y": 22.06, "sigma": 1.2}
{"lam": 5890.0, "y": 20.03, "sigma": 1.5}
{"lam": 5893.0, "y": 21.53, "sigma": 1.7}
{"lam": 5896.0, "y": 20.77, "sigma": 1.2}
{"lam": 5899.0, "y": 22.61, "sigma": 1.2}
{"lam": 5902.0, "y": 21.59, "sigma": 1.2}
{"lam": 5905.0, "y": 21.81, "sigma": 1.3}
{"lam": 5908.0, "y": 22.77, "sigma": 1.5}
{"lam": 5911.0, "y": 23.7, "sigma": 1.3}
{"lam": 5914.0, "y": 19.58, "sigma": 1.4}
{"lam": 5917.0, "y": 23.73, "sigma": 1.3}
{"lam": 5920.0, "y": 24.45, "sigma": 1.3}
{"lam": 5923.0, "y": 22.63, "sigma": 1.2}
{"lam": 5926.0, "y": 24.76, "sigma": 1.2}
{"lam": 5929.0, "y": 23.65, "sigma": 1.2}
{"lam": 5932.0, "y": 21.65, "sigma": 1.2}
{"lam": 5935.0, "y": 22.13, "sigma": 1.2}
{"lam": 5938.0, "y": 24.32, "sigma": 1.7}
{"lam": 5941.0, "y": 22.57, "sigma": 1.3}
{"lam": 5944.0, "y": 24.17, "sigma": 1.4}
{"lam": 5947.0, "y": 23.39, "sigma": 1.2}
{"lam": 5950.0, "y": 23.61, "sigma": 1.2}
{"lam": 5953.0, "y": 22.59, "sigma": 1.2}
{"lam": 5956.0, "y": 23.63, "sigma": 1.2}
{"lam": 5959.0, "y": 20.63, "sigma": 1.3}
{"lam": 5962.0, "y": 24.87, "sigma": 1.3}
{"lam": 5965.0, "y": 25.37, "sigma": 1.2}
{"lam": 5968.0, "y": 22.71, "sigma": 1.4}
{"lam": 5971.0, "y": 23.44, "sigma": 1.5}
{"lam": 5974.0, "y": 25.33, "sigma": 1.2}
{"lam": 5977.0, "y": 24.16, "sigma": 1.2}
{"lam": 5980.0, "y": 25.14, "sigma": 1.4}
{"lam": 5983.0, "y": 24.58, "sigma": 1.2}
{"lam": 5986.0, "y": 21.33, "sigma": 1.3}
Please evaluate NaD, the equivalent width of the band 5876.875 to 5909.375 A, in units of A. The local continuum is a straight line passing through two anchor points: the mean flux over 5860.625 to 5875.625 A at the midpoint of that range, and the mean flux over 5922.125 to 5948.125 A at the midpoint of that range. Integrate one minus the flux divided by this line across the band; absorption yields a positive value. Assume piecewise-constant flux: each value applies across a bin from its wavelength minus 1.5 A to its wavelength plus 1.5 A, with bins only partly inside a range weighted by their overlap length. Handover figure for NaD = 2.3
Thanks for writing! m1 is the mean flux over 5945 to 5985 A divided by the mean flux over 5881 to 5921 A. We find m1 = 1.08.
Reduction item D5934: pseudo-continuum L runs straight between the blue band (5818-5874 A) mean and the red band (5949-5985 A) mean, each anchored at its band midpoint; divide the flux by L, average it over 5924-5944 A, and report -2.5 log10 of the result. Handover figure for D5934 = 0.02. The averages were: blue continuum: 23.5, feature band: 23.2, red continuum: 23.8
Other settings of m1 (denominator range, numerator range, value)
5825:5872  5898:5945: 0.98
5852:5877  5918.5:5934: 0.98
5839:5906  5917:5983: 1.03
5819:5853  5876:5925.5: 0.95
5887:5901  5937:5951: 1.11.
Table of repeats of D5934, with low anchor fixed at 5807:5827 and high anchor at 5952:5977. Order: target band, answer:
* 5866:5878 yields -0.05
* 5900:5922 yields 0.05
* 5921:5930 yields 0.00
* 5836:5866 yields 0.02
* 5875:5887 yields 0.01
